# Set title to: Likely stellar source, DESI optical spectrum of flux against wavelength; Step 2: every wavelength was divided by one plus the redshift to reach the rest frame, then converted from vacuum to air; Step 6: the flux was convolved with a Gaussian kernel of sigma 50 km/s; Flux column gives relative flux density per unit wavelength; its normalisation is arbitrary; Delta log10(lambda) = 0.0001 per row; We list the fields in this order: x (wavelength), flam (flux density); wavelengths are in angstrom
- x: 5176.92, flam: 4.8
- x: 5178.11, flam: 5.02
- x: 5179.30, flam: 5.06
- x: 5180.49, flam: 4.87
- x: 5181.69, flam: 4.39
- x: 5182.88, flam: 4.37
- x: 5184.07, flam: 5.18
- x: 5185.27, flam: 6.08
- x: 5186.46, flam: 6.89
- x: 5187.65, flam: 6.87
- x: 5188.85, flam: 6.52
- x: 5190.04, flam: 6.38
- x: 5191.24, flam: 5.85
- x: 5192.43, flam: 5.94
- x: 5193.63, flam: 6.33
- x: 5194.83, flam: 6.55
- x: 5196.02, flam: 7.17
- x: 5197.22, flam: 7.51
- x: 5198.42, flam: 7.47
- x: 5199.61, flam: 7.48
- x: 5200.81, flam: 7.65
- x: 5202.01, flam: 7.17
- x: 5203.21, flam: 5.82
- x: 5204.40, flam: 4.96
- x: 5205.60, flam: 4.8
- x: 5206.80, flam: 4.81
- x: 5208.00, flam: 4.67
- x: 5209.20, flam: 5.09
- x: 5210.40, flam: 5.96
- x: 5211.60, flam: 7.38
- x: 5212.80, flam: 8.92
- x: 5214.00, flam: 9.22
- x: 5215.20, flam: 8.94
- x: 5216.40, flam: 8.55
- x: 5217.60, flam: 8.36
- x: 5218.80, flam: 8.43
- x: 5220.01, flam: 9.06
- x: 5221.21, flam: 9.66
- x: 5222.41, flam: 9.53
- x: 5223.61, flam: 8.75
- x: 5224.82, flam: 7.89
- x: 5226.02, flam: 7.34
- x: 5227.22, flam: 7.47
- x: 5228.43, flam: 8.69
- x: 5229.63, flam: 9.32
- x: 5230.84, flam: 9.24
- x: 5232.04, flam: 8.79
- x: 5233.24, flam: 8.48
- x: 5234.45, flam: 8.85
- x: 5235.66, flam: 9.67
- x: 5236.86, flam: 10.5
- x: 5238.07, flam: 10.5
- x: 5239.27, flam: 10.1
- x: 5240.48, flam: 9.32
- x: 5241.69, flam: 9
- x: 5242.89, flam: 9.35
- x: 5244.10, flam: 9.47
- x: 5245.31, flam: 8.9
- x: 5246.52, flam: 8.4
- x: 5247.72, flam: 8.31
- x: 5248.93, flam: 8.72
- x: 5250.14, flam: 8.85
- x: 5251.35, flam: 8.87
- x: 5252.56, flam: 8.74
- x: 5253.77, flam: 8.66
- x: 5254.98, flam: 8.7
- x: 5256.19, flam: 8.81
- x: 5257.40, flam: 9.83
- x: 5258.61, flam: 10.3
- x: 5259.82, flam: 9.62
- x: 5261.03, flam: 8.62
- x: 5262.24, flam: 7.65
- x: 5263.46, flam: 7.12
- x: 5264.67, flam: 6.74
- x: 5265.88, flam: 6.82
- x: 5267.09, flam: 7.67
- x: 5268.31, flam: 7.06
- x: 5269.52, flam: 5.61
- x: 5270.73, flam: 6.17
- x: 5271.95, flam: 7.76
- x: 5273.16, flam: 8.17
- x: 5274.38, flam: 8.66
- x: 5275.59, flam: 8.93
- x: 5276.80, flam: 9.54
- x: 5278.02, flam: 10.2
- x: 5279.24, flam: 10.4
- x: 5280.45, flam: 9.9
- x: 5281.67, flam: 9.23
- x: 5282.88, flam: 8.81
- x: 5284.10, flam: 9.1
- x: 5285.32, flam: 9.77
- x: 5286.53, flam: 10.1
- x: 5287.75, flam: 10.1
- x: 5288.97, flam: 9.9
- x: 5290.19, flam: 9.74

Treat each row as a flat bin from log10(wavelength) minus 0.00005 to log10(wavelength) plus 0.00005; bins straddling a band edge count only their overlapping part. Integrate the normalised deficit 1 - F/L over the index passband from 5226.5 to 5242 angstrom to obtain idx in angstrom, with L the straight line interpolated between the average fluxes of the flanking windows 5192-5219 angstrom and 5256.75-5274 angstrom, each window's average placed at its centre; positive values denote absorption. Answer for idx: -4.0 angstrom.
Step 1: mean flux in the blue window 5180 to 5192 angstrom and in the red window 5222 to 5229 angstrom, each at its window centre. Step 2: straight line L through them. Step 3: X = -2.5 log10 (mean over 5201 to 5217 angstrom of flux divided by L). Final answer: 0.089 mag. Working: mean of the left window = 5.75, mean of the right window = 8.24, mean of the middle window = 6.67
